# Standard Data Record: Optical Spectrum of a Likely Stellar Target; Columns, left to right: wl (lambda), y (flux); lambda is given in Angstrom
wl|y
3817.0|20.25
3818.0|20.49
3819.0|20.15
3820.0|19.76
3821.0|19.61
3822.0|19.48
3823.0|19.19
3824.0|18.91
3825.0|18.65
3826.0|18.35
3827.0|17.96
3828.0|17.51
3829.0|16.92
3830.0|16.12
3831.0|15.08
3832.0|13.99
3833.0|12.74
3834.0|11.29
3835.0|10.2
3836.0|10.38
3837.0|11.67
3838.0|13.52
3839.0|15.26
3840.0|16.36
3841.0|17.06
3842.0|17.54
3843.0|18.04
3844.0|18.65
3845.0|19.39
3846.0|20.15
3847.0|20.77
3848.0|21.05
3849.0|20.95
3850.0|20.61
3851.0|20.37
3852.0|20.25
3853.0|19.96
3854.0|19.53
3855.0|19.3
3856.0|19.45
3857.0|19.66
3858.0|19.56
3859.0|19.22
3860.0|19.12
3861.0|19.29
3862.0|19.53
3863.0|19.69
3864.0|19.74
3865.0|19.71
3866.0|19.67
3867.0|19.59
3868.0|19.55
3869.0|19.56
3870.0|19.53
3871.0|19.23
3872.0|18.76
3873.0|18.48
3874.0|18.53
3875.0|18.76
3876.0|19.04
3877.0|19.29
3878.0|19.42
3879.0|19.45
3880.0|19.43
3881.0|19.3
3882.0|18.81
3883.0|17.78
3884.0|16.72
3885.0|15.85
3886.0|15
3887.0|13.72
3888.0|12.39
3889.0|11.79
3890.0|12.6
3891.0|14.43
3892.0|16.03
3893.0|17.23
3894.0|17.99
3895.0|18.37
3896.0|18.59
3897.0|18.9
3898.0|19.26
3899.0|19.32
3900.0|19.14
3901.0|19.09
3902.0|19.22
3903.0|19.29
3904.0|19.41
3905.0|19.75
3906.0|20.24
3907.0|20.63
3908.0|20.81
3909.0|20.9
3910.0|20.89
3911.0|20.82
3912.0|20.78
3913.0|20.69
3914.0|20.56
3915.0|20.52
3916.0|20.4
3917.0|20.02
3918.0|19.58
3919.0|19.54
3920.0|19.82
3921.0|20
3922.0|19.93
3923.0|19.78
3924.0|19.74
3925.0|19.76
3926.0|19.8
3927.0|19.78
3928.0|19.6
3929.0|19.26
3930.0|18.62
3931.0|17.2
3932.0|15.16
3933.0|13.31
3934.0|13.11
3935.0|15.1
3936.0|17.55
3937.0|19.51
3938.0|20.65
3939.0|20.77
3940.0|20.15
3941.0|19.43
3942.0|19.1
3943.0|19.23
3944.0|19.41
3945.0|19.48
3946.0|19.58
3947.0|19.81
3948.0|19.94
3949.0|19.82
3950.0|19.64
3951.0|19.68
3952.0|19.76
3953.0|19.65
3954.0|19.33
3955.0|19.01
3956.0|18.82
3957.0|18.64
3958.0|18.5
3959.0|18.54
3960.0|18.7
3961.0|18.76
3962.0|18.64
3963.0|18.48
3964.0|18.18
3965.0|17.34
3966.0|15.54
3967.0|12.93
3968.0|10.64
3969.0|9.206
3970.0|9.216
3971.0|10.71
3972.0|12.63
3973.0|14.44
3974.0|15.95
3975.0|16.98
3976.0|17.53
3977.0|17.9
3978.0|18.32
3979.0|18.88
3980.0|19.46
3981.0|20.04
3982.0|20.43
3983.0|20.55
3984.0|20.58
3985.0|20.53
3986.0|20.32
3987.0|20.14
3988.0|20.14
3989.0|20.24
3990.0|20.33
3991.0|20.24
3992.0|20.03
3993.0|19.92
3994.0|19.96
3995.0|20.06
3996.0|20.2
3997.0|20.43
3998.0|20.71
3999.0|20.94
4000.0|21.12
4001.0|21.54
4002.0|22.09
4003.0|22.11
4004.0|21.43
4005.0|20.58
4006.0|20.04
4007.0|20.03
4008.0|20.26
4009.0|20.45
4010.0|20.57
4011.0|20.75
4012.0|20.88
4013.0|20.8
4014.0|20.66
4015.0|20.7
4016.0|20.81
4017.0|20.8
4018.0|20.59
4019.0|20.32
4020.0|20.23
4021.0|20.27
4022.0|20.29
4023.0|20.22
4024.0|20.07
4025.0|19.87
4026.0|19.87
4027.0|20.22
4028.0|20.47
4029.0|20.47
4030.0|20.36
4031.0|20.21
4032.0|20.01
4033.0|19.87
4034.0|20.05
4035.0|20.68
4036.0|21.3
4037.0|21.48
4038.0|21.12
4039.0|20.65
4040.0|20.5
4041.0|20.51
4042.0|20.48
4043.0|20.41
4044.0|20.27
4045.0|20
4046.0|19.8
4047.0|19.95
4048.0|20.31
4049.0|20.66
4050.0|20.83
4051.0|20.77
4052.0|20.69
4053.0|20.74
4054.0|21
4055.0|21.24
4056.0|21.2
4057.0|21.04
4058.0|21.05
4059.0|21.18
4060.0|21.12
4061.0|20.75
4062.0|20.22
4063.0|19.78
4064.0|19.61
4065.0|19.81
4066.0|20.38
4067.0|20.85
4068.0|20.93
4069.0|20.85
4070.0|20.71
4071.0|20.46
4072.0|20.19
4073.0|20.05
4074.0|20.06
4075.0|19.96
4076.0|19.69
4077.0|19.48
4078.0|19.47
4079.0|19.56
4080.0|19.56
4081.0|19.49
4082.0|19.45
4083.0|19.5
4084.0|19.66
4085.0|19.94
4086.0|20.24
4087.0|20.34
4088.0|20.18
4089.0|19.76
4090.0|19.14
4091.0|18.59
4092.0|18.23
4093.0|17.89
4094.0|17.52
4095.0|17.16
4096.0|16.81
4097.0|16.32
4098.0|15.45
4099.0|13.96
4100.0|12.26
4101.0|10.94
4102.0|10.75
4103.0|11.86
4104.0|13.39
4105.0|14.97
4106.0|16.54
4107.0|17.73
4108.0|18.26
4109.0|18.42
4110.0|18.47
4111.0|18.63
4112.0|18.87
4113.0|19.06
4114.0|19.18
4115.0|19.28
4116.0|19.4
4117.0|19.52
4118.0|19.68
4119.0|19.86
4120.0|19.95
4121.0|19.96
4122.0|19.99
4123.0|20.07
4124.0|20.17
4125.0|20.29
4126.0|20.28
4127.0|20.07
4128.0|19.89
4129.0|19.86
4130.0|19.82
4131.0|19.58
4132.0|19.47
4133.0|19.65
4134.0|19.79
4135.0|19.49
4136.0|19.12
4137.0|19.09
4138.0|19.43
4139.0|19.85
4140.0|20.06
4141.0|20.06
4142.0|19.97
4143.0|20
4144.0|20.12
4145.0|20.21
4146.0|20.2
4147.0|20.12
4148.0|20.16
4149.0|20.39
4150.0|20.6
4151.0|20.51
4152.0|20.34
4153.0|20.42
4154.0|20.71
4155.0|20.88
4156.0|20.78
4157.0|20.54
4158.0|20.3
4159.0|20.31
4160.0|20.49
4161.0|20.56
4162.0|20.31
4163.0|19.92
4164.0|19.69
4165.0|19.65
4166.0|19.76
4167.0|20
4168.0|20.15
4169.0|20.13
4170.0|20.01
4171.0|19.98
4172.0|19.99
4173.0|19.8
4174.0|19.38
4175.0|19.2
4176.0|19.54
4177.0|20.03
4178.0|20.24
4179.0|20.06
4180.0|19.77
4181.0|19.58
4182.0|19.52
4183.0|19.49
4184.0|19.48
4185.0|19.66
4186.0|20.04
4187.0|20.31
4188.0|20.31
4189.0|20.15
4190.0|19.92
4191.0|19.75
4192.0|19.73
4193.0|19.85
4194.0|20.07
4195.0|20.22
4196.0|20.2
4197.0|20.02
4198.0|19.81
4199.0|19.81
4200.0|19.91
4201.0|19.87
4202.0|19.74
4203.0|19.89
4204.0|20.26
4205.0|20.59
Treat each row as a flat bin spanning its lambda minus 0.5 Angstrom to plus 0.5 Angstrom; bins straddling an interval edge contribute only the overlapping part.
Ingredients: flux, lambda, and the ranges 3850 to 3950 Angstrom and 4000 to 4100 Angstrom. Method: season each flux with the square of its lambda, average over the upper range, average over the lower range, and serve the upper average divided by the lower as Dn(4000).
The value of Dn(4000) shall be 1.15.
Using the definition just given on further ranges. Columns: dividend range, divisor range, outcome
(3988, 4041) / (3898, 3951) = 1.11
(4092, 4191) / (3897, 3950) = 1.10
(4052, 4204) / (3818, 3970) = 1.20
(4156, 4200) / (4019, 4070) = 1.04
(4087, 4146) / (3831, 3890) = 1.18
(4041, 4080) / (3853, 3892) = 1.24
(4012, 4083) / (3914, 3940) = 1.15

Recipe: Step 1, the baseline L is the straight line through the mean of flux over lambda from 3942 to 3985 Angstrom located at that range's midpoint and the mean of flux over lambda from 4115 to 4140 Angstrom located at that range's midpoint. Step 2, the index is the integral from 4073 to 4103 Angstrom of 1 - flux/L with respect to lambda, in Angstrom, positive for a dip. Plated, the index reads 2.1 Angstrom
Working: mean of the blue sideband 17.7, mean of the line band 17.9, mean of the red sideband 19.8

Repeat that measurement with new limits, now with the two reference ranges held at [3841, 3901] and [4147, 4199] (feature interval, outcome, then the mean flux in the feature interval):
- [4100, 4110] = 2.5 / 14.8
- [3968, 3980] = 2.7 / 14.7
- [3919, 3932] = -0.3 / 19.3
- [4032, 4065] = -2.0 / 20.6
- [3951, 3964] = 0.0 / 18.9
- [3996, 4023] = -2.1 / 20.7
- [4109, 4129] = 0.2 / 19.6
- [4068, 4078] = -0.3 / 20.2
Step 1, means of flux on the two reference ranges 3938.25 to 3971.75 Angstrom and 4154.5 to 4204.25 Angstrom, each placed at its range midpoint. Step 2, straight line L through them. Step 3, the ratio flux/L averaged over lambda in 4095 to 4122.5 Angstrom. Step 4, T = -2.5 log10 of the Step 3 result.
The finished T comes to 0.14 mag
